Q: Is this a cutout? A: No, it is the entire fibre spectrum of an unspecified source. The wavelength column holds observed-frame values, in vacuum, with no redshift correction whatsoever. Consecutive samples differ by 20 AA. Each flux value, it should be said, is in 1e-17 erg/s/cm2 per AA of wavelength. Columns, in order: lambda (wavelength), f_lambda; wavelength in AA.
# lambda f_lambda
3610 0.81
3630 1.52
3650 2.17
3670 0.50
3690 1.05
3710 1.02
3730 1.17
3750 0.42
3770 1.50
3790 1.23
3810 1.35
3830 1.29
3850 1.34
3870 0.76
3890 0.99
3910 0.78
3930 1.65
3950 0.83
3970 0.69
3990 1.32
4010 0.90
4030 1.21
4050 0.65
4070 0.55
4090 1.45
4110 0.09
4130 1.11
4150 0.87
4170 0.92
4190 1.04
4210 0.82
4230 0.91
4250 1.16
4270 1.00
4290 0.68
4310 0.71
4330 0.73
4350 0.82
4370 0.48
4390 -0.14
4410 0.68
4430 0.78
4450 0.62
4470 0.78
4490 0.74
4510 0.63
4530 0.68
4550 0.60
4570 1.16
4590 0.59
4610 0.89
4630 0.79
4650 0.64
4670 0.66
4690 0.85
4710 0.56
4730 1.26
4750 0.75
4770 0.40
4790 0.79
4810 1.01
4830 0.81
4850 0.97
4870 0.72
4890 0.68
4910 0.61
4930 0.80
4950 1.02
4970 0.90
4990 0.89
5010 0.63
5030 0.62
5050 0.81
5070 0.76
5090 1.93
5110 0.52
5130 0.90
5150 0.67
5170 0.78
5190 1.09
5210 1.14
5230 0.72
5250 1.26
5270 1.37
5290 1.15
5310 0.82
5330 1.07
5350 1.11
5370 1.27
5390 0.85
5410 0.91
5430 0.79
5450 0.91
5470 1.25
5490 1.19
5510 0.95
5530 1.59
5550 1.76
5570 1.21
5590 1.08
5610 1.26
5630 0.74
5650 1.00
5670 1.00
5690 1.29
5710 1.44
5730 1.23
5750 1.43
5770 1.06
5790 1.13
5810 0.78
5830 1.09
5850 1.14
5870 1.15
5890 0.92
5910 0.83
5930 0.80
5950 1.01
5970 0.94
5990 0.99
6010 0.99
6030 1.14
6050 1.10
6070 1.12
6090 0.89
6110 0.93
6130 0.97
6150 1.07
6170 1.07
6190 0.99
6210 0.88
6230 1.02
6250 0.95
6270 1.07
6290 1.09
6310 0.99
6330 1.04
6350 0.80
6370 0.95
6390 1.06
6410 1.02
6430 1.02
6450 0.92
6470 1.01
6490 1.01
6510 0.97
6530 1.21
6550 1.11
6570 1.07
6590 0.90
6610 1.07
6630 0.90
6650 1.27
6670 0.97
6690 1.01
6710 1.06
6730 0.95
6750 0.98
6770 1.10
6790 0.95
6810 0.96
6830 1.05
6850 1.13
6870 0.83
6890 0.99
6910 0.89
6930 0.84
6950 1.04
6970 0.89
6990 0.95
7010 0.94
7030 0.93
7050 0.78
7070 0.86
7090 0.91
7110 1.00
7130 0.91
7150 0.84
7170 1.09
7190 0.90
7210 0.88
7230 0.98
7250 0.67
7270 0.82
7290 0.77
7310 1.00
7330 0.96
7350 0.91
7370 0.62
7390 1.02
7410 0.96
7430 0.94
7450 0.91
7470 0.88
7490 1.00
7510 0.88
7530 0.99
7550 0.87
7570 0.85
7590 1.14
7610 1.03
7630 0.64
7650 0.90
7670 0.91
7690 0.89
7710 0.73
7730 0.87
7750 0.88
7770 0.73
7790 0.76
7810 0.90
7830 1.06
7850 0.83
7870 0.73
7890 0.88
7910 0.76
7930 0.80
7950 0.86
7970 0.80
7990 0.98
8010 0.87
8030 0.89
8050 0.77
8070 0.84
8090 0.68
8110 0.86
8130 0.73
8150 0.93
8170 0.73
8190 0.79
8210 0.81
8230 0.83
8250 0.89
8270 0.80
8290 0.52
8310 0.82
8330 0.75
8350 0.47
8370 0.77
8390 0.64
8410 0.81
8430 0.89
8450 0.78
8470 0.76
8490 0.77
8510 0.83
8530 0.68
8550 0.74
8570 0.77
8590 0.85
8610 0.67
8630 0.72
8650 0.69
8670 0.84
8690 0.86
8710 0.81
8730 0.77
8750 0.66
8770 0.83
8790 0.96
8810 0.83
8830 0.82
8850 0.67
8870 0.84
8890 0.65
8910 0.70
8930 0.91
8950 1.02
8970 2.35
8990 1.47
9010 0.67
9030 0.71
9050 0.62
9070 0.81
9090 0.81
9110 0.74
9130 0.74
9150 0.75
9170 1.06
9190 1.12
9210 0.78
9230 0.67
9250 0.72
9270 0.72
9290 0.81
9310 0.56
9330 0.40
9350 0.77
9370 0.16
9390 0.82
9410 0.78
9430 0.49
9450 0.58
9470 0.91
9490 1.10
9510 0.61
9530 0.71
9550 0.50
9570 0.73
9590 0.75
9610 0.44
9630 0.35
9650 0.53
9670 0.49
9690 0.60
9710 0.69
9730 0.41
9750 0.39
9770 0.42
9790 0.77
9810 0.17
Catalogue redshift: 0.37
